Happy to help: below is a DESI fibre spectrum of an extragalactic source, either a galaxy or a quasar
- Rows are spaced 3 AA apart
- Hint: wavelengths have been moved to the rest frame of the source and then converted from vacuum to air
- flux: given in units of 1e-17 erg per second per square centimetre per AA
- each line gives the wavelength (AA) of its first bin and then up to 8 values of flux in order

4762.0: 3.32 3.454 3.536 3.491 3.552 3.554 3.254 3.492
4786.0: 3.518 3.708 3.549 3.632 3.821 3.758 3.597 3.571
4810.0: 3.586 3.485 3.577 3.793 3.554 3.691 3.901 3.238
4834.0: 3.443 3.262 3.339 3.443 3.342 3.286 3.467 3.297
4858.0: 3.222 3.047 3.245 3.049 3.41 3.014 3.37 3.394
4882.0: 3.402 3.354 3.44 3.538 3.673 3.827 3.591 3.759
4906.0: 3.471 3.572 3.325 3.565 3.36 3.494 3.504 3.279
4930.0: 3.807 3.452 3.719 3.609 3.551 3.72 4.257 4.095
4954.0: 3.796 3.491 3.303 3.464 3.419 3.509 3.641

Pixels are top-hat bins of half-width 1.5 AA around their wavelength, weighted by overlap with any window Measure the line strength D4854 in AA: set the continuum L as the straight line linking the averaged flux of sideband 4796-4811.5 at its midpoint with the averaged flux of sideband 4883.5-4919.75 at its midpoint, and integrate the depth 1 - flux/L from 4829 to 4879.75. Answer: 4.4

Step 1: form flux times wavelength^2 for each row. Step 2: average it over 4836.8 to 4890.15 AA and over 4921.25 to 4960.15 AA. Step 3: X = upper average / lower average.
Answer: 1.1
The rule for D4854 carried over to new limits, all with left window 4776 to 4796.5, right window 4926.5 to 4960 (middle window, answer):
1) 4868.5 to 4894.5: 1.75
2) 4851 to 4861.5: 0.98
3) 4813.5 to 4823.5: -0.17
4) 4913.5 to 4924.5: 0.59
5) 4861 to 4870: 1.10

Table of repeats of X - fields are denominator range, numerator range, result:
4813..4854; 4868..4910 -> 1.02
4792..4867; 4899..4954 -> 1.09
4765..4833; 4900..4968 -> 1.06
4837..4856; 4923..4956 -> 1.15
